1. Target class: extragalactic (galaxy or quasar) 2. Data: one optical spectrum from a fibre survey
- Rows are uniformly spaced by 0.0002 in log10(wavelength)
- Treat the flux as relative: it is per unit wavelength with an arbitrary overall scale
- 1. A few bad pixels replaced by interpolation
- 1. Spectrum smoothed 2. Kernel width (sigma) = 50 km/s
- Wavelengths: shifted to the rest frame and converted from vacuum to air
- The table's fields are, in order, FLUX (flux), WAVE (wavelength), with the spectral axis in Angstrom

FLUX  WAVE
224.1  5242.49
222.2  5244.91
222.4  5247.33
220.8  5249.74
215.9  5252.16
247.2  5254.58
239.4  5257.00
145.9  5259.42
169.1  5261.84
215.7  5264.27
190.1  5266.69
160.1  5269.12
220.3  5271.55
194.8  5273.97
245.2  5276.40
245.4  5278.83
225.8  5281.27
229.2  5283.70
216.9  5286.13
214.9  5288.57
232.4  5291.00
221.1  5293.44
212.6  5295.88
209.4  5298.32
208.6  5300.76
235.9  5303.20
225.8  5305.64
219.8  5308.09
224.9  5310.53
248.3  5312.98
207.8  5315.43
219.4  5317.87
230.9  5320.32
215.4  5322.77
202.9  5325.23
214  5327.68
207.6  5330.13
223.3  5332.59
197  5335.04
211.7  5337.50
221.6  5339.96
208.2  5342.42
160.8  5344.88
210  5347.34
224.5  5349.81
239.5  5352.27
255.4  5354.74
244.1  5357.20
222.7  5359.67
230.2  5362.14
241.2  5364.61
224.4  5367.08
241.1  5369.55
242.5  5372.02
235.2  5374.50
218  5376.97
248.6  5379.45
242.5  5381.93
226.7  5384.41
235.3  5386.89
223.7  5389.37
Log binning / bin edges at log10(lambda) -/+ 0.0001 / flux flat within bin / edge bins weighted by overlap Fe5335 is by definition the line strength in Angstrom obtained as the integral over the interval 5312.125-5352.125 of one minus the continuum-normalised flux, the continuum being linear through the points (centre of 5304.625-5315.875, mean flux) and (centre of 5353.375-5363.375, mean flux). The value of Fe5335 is 3.2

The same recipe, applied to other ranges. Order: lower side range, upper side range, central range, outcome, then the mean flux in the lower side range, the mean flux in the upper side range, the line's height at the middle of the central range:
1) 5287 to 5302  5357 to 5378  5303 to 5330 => 0.03 Angstrom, 217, 233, 221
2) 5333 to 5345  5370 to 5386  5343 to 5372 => -0.94 Angstrom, 205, 236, 220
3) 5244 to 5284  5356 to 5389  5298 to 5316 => -0.24 Angstrom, 212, 234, 221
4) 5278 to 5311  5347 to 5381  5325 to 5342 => 1.33 Angstrom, 223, 235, 229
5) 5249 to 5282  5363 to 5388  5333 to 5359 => 1.24 Angstrom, 209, 235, 228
